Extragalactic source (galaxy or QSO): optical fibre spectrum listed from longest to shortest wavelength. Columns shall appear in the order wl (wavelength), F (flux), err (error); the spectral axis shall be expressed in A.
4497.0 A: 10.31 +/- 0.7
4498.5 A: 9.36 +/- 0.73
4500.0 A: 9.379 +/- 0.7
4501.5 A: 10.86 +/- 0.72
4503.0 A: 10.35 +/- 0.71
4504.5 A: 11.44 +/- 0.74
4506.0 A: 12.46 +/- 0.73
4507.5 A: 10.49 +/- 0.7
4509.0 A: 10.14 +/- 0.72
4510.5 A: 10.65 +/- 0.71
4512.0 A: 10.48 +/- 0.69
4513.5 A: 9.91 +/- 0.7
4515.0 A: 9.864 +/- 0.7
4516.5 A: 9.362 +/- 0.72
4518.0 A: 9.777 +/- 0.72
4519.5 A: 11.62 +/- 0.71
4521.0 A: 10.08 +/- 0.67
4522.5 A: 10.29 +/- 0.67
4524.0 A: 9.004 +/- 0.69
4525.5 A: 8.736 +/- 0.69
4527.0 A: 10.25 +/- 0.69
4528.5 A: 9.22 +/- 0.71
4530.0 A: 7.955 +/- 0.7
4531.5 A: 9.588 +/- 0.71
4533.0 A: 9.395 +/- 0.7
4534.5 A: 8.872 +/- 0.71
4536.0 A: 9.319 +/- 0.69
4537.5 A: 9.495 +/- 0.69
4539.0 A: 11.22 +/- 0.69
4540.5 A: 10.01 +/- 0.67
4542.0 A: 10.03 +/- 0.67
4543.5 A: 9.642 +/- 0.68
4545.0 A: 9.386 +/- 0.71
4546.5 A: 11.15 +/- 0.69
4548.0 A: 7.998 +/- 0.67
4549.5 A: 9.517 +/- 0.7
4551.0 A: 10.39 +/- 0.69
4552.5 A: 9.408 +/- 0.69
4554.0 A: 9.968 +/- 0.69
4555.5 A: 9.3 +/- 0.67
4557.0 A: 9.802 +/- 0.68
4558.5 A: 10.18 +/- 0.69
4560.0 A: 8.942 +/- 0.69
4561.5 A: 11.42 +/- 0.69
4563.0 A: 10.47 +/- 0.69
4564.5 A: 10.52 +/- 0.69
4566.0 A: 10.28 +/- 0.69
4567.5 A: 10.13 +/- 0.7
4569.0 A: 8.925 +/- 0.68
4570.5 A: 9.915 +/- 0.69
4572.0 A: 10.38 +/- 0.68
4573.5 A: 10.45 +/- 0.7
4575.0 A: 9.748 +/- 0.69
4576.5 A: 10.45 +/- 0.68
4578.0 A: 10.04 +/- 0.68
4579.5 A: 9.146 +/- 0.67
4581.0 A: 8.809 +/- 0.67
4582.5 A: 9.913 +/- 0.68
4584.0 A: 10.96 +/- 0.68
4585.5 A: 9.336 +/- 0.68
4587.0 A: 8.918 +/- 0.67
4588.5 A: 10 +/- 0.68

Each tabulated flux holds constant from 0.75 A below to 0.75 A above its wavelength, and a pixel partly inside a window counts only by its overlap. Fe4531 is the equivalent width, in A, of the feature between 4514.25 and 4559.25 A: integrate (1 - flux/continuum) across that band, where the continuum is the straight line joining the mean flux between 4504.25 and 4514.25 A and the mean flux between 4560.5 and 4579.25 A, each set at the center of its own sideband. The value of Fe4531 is 3.45 A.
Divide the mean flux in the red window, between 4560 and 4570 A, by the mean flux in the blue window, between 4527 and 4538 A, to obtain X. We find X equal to 1.1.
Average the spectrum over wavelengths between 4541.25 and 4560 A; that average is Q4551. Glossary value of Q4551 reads 9.7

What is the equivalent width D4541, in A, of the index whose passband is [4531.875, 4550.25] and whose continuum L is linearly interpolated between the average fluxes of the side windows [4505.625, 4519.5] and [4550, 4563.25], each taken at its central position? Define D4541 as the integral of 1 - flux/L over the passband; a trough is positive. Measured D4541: 0.79 A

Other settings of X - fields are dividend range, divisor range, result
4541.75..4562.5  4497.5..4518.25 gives 0.95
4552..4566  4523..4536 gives 1.09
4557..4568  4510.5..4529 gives 1.03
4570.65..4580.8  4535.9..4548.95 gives 1.01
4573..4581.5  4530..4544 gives 1.02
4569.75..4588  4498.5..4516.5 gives 0.94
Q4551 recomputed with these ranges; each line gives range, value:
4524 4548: 9.55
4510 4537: 9.68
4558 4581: 10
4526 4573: 9.77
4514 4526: 9.87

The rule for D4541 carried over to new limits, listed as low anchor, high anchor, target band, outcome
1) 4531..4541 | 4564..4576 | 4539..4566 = -0.2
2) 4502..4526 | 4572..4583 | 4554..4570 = -0.1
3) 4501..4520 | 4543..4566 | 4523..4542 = 1.4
